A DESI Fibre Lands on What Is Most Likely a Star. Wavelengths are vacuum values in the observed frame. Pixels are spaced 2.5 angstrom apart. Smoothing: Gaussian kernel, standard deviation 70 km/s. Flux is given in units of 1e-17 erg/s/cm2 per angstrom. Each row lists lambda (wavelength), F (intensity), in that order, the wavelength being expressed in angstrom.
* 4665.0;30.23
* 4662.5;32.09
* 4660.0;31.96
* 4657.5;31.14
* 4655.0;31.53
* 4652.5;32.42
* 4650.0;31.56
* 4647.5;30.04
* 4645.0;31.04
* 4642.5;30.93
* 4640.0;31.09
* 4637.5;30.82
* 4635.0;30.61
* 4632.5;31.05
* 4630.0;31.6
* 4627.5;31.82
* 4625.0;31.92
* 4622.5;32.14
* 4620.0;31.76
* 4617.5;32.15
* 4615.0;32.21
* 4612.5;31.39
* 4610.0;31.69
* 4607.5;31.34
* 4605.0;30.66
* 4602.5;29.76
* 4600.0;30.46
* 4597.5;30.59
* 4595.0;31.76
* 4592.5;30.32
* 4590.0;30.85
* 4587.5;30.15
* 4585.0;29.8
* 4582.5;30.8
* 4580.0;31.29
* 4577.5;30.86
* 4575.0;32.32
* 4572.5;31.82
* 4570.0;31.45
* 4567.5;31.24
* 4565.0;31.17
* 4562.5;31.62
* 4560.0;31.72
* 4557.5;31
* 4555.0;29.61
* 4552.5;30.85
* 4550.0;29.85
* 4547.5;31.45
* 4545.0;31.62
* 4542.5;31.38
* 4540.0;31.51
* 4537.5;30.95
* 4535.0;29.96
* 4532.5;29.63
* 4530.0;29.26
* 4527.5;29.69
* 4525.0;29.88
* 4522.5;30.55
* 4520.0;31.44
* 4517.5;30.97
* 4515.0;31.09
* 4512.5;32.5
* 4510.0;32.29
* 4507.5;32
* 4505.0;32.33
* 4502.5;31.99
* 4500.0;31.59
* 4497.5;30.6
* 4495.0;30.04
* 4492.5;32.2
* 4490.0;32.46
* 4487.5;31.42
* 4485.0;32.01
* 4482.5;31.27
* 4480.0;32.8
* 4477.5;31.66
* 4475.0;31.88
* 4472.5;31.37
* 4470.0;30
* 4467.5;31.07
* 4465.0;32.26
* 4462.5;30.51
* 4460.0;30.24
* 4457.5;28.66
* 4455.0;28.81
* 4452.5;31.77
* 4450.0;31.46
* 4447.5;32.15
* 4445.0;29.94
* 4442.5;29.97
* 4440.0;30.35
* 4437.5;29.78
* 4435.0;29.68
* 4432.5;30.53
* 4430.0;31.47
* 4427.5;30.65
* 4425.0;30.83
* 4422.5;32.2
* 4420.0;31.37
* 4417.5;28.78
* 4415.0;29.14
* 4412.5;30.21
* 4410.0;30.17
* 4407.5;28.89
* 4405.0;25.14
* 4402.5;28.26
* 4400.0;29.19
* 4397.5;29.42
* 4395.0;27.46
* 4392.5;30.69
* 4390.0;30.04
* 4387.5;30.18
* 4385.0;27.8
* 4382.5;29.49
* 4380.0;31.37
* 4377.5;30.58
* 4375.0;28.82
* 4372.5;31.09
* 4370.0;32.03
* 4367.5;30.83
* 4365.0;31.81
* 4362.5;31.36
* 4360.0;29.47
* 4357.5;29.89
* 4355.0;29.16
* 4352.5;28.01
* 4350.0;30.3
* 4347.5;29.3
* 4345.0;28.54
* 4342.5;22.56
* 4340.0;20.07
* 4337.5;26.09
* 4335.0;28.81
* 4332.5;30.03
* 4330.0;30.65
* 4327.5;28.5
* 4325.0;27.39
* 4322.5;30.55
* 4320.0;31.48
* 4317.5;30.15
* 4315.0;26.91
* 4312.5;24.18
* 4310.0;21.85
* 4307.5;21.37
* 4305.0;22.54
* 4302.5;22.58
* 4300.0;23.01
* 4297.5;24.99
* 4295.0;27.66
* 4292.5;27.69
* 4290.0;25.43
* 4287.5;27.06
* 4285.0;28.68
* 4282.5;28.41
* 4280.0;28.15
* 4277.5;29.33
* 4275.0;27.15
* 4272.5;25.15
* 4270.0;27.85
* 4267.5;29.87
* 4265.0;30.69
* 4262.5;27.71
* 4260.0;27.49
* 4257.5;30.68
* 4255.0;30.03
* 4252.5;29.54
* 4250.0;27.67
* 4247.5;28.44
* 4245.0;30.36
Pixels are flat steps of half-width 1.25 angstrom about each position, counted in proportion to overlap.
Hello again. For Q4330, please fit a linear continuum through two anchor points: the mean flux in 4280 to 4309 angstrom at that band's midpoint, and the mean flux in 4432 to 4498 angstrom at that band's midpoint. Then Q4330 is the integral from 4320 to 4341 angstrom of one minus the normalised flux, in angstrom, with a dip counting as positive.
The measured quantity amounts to -1.1 angstrom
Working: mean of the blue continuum 25.5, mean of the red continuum 30.9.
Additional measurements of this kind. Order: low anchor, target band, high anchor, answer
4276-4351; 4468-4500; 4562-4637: -2.2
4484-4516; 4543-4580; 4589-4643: 0.3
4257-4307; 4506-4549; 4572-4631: -1.0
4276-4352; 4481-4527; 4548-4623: -2.6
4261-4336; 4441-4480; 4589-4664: -2.2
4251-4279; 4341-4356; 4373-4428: 0.7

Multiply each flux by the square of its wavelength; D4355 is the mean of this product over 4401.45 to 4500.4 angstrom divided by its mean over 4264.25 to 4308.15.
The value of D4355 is 1.24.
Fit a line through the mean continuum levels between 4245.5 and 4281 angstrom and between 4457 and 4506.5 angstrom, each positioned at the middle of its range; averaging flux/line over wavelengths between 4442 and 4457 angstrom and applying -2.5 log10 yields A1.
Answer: 0.01 mag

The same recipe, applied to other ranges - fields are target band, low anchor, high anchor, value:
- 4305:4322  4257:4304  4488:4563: 0.07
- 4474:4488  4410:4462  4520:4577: -0.04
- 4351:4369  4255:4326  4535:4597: -0.08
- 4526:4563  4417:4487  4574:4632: 0.01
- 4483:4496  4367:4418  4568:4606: -0.05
